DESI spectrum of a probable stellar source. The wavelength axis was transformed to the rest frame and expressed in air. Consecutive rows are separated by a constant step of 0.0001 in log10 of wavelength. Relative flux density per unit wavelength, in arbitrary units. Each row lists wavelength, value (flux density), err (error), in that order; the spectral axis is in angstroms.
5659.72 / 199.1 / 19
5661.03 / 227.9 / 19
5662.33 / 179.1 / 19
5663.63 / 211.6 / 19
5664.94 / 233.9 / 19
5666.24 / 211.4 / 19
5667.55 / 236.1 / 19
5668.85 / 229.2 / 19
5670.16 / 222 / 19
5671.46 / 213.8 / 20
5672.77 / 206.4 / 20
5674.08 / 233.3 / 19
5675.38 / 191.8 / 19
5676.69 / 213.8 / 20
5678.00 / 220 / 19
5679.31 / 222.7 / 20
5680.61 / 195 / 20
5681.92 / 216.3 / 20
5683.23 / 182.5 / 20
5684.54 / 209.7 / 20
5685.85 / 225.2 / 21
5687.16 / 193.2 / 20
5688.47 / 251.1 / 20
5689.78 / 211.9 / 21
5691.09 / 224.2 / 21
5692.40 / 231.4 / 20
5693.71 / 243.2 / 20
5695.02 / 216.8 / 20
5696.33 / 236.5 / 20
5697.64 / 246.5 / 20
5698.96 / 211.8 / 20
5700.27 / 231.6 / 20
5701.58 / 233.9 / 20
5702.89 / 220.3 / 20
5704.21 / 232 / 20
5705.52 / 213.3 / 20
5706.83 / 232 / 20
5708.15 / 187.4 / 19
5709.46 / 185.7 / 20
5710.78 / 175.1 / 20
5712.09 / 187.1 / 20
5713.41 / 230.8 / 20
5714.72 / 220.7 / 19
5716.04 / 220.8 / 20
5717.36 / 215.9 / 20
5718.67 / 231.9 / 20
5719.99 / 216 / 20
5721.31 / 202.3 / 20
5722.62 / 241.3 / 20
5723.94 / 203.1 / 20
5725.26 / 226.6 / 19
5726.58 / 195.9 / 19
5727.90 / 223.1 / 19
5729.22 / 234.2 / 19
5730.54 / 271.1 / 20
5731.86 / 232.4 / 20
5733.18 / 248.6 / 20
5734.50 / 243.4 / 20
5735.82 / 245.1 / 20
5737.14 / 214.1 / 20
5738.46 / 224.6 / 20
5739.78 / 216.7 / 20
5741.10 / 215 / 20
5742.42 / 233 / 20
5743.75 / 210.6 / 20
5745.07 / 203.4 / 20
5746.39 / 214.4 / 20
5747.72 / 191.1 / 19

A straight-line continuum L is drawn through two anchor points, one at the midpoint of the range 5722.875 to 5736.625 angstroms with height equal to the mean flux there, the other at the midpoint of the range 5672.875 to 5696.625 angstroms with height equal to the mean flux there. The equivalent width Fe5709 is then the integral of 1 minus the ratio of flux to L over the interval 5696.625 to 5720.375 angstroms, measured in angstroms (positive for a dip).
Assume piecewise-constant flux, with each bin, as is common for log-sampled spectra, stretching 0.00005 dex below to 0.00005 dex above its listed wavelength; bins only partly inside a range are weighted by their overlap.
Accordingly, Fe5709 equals 0.9 angstroms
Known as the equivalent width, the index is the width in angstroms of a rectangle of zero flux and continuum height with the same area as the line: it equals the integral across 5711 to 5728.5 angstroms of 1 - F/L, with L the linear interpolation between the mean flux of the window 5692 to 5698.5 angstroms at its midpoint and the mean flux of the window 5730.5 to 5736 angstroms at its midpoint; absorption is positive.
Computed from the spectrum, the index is 1.9 angstroms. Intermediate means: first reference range 234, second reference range 246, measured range 216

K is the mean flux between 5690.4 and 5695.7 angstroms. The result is 229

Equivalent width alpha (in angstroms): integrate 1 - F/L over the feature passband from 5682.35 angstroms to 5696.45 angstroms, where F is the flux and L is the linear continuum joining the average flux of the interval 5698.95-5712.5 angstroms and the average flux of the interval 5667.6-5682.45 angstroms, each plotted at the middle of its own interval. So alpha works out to -0.44 angstroms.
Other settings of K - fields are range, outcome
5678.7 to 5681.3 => 209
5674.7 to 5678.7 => 209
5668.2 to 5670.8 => 225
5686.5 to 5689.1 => 222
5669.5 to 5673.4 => 214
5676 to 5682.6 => 213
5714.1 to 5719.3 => 222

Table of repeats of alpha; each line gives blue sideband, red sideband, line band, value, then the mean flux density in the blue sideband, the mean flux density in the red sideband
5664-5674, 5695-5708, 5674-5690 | 0.8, 222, 226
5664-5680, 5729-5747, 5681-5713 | 0.9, 219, 229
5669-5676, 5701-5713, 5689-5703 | -1.2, 215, 208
